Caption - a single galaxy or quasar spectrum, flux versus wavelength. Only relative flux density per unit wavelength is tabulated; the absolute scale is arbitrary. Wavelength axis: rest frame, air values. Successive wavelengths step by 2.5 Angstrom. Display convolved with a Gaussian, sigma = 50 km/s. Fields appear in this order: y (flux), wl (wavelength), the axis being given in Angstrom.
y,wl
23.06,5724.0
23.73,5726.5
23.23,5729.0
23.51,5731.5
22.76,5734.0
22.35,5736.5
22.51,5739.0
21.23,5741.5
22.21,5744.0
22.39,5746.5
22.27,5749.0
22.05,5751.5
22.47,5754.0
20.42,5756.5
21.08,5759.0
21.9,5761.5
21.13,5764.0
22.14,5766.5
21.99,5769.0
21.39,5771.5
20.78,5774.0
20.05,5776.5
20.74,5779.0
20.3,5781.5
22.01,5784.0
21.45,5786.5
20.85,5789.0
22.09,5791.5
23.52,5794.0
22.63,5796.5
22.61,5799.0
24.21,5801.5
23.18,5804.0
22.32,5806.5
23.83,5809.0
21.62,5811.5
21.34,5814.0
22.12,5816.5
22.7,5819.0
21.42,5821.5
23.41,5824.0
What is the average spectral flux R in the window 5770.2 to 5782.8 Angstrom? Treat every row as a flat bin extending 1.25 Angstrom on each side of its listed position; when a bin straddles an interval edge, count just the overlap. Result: 20.7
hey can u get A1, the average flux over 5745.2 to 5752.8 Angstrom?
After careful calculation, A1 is 22.2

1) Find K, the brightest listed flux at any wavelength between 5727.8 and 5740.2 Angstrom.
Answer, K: 23.51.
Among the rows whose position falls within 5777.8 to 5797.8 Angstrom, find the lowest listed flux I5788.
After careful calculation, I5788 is 20.3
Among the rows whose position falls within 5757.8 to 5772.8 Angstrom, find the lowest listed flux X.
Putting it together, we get 21.08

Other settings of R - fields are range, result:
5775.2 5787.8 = 20.9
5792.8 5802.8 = 23.2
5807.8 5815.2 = 22.3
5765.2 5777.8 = 21.3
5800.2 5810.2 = 23.4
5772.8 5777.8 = 20.4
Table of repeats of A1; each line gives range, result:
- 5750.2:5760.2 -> 21.5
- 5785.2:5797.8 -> 22.1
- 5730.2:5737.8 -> 22.9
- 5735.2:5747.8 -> 22.1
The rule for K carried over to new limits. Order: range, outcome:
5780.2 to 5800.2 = 23.52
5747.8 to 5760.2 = 22.47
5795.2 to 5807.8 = 24.21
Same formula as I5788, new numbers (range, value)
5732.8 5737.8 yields 22.35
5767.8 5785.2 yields 20.05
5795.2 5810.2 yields 22.32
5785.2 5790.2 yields 20.85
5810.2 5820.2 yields 21.34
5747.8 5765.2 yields 20.42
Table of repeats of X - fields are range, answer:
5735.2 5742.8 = 21.23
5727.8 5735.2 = 22.76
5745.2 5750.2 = 22.27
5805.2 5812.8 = 21.62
